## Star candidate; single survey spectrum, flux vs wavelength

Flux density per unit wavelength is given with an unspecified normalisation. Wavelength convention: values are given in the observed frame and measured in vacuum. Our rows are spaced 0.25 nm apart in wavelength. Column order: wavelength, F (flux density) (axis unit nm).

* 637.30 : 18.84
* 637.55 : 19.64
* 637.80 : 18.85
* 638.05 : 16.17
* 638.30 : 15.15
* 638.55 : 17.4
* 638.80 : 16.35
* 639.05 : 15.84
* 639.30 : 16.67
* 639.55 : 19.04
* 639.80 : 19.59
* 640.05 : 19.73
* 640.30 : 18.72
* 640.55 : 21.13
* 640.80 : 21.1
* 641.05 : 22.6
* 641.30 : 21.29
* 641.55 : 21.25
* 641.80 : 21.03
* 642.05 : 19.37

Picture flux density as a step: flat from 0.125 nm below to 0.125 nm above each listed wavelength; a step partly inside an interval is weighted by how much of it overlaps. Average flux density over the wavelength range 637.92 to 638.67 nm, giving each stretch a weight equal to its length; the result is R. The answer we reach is 16.2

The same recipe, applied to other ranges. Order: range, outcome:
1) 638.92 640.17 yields 18.2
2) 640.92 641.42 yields 21.9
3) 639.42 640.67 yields 19.6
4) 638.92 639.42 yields 16.3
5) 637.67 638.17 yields 17.5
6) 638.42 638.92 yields 16.9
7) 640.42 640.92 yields 21.1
